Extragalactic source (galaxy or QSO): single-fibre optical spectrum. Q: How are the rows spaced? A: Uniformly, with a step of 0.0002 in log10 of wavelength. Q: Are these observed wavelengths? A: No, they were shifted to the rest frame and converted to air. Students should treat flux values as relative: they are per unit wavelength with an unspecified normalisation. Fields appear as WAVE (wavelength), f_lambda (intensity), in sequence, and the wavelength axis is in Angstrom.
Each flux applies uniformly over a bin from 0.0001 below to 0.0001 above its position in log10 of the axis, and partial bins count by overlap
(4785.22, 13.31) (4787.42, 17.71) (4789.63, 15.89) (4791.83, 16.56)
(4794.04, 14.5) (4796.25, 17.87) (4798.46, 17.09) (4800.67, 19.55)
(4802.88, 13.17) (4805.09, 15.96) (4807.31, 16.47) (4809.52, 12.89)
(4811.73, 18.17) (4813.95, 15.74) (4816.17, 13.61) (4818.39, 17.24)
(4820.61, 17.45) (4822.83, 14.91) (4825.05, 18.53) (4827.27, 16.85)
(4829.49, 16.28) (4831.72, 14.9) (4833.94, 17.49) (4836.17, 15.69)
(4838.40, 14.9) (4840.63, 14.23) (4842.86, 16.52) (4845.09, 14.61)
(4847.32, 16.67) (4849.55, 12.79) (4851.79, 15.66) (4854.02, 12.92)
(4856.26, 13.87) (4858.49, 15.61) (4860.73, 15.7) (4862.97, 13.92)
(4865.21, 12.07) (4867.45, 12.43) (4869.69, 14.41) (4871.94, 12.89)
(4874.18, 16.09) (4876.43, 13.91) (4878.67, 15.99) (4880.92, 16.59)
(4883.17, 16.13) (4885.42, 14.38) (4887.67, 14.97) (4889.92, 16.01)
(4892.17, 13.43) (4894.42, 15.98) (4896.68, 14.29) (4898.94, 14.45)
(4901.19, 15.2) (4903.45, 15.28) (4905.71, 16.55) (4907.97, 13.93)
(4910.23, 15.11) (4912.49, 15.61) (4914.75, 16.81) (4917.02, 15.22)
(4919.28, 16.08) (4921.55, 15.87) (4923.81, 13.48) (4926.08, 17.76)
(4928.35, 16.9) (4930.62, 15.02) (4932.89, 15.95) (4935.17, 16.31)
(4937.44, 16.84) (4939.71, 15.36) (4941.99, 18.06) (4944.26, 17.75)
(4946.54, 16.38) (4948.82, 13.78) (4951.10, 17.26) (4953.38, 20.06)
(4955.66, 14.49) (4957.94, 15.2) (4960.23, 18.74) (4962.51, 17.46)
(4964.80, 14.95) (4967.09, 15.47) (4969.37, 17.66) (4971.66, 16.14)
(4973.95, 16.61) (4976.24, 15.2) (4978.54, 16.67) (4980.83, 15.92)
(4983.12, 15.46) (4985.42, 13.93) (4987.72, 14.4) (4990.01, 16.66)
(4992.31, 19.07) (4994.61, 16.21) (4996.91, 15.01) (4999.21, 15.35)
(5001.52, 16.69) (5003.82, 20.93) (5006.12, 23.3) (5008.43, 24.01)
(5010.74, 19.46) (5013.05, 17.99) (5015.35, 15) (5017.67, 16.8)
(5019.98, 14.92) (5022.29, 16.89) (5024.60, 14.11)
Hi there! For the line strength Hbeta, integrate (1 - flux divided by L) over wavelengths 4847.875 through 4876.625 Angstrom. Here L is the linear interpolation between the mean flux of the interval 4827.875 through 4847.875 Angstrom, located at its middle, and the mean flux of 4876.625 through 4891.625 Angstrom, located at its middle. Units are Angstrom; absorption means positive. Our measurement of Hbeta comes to 2.8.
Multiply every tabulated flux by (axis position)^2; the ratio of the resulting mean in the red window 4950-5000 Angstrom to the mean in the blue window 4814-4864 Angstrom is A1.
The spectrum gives 1.11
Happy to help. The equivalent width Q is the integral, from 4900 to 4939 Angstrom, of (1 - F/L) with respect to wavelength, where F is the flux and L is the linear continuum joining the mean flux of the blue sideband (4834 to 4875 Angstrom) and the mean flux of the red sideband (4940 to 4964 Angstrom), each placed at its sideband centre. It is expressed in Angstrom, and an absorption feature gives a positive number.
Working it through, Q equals 0.8 Angstrom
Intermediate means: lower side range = 14.6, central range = 15.8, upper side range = 16.8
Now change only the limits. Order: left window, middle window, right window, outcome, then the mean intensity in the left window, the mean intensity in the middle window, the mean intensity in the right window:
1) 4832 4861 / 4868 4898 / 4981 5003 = 0.7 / 15.1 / 14.9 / 15.9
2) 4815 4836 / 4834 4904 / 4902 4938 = 5.6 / 16.3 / 14.8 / 15.8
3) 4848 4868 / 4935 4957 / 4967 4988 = -1.9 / 14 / 16.6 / 15.8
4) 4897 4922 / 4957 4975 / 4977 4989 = -1.4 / 15.4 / 16.5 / 15.3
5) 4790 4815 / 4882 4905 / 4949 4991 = 1.6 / 16.2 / 15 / 16.2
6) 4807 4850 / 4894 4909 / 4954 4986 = 0.8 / 15.8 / 15.1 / 16.1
